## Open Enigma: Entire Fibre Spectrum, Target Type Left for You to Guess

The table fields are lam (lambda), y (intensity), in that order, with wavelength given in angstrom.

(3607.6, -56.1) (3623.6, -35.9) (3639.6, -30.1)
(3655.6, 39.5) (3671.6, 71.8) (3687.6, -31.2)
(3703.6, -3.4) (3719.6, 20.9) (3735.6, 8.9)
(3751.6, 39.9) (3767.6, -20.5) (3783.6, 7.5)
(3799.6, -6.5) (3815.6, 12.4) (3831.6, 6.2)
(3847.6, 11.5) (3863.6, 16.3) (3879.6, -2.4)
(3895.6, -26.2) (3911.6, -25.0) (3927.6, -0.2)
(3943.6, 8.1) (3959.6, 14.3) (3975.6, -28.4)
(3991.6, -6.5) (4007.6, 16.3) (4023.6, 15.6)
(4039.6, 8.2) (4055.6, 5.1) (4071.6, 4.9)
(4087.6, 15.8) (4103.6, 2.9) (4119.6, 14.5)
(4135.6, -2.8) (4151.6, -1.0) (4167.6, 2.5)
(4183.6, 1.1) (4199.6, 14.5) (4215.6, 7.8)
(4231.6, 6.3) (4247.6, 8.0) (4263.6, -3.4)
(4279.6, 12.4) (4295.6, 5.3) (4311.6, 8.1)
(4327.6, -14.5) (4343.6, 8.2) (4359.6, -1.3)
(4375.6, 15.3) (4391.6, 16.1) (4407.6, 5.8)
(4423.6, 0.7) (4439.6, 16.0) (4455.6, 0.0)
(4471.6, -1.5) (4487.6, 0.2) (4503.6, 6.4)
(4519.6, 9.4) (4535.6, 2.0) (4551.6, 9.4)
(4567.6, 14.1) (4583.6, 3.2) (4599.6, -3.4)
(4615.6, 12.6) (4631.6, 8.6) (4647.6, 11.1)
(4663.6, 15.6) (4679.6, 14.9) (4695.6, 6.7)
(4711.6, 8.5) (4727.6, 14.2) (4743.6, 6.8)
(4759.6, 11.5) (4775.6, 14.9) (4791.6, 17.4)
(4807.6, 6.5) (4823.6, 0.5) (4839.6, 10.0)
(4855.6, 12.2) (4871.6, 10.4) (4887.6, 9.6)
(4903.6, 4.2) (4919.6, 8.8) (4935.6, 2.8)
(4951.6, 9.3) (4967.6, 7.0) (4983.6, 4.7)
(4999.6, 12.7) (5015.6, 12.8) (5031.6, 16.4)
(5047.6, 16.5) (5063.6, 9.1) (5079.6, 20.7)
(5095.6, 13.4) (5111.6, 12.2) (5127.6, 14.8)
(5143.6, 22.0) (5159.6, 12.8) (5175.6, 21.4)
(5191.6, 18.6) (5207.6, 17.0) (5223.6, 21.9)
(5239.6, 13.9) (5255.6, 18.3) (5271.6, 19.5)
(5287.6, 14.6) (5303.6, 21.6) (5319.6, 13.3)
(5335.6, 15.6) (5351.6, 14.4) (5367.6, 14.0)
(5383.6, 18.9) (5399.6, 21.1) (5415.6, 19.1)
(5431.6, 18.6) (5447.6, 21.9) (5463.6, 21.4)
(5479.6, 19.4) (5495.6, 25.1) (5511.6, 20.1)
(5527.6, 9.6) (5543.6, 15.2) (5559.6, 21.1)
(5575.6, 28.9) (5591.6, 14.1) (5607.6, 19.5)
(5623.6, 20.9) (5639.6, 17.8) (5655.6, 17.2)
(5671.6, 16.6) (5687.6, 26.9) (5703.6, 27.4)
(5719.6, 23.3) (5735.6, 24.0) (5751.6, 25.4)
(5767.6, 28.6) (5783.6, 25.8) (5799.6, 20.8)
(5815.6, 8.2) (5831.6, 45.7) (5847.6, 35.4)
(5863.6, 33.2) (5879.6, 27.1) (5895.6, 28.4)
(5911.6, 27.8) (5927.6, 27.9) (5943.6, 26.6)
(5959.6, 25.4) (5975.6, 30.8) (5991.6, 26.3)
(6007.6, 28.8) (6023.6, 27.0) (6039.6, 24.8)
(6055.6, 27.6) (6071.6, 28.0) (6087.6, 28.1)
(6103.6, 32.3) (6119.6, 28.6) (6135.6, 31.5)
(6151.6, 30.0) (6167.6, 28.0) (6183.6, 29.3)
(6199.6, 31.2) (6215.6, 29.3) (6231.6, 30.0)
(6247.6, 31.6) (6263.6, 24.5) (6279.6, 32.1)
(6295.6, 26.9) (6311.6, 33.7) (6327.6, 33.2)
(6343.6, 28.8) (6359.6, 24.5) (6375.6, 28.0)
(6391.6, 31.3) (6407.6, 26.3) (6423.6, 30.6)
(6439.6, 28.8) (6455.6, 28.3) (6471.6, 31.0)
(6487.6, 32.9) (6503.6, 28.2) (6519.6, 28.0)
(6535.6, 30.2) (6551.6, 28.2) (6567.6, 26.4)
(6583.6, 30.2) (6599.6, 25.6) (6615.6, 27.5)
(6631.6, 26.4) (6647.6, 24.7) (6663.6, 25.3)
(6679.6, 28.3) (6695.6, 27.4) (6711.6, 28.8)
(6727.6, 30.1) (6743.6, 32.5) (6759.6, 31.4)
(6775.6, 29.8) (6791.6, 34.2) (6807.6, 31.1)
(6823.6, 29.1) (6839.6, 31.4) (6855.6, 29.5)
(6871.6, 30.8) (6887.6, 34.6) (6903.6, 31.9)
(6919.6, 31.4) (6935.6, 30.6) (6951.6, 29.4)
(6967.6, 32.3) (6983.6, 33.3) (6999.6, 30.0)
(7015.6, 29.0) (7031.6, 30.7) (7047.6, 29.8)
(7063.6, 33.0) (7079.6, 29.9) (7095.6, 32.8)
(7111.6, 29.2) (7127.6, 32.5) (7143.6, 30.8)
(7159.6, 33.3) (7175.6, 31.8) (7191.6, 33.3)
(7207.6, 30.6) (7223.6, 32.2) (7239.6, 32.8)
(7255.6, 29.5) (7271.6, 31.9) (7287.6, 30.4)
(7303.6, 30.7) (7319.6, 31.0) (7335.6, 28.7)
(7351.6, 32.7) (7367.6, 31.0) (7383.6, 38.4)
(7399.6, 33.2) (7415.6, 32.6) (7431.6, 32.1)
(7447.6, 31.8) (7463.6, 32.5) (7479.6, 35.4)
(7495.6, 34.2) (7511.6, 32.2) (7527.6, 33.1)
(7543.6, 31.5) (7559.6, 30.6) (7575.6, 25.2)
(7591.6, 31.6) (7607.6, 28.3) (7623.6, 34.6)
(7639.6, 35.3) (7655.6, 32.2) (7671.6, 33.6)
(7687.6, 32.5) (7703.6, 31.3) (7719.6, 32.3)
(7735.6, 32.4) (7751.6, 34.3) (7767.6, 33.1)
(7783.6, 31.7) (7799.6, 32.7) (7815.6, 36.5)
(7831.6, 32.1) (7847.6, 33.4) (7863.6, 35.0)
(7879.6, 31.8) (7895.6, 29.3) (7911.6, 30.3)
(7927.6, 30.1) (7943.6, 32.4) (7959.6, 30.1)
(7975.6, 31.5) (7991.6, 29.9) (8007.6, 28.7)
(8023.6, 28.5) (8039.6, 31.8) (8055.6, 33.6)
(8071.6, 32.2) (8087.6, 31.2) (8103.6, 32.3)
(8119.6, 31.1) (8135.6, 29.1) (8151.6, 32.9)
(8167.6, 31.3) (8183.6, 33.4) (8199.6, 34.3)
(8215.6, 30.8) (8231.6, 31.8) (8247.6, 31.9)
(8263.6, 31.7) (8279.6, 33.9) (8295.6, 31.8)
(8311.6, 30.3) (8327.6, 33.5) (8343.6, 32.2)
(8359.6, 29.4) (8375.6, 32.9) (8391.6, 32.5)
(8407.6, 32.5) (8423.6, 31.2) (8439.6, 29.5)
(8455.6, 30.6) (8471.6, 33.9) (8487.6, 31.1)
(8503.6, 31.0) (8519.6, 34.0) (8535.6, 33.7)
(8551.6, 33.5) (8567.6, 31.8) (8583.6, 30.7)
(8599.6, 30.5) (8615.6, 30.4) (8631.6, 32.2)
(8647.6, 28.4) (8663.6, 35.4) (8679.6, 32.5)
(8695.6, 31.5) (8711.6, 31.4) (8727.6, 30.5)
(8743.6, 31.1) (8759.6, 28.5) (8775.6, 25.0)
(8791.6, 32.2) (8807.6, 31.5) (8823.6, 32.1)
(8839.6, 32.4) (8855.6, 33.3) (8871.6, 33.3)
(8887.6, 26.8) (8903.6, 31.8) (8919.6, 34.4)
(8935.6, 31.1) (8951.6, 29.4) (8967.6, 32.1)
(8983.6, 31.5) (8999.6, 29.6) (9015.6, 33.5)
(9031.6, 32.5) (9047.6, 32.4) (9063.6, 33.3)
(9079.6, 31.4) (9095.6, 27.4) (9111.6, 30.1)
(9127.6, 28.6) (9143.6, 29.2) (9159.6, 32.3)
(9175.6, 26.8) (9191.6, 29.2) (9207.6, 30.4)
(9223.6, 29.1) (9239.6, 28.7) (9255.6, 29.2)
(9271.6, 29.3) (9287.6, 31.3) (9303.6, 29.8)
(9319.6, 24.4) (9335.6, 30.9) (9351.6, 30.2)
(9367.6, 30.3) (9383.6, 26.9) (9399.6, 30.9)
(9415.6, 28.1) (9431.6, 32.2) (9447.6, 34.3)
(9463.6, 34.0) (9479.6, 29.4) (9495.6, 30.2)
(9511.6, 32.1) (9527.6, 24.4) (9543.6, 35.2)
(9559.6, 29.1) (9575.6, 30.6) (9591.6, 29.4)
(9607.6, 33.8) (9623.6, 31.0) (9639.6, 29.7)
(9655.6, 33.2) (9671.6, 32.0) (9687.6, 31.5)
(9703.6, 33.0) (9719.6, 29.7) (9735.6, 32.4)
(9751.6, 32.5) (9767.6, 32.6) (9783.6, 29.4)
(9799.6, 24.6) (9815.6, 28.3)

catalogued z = 0.29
